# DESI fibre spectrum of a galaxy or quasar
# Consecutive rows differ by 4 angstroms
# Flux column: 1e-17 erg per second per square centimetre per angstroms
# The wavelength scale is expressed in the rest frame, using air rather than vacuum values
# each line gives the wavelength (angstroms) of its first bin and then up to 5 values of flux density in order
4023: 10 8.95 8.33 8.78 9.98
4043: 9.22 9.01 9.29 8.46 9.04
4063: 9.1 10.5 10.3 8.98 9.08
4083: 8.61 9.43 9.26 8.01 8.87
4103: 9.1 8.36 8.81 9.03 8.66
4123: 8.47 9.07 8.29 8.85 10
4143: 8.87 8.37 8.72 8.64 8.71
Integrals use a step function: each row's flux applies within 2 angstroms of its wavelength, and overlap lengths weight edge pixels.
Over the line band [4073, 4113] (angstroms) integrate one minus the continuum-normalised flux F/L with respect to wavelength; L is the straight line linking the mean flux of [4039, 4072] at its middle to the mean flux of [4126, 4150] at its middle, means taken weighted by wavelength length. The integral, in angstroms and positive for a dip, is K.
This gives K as 1.3 angstroms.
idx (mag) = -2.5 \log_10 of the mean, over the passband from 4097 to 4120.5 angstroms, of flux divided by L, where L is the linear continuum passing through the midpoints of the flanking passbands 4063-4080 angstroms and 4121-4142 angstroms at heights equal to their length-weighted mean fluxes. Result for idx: 0.05 mag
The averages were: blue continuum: 9.68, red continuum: 8.93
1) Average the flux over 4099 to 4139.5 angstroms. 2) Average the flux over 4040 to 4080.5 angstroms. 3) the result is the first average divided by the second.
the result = 0.95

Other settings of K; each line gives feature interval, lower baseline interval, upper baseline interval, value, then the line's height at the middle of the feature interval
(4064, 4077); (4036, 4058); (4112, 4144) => -1.10 angstroms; 9.09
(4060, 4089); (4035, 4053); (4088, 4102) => -1.33 angstroms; 9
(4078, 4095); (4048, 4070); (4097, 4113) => 0.05 angstroms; 9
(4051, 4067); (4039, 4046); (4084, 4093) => 0.40 angstroms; 9.36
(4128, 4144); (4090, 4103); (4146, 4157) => -0.71 angstroms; 8.63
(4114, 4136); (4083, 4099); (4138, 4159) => 0.36 angstroms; 8.85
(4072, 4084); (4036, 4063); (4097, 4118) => -0.05 angstroms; 8.99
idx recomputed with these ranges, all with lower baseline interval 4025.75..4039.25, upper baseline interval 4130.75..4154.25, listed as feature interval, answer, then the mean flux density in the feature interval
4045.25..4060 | -0.007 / 8.94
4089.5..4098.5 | 0.030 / 8.64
